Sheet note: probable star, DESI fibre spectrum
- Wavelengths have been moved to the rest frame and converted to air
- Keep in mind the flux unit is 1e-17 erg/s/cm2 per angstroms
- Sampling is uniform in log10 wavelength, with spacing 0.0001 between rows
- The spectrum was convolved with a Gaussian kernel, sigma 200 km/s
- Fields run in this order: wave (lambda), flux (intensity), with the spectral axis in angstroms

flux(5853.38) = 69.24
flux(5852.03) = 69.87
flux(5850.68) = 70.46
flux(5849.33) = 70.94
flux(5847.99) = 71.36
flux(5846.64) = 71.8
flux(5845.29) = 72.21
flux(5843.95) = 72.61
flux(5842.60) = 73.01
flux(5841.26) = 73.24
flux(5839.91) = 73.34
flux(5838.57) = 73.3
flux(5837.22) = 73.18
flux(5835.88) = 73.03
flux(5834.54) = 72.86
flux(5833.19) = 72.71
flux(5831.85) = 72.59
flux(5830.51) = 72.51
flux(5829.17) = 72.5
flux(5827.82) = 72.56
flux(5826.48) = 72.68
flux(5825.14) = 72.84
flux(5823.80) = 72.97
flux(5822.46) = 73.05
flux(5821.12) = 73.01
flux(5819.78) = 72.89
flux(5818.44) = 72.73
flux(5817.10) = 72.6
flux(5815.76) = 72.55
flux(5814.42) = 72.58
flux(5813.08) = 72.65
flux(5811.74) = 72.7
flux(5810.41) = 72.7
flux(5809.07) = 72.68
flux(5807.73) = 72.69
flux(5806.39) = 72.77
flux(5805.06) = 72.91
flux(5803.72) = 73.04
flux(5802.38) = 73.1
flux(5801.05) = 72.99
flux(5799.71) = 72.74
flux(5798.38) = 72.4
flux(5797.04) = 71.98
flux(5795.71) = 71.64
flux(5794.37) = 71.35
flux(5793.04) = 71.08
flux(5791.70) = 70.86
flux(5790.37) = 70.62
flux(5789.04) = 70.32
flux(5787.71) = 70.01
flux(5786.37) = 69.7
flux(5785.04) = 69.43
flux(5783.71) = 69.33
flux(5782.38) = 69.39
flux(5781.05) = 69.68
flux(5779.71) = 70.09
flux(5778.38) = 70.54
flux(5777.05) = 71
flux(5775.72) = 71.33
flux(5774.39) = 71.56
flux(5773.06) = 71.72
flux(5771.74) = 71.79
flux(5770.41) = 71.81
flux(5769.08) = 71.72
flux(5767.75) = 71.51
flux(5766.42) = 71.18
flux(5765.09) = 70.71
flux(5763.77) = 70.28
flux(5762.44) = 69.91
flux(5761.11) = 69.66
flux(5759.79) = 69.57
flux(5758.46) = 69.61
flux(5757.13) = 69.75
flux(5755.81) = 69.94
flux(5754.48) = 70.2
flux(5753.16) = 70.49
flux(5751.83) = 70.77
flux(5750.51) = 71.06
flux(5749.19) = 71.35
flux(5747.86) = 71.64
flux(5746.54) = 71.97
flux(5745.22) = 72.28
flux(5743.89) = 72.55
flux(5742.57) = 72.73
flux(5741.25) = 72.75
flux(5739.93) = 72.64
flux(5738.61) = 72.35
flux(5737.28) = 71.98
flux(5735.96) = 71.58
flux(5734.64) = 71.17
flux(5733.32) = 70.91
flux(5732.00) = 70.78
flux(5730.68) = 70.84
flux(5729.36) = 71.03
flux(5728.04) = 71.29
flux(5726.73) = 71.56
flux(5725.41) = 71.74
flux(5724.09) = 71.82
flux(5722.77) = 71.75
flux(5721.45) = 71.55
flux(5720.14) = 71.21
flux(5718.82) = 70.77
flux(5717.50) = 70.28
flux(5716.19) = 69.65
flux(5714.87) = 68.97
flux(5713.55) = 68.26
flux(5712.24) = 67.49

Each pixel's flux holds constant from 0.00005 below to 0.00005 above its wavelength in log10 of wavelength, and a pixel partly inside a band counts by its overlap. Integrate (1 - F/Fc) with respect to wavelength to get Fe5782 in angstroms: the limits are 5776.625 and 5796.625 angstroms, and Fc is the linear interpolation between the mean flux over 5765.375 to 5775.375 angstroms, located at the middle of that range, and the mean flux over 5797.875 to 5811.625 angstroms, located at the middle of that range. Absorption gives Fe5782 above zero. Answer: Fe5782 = 0.50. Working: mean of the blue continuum 71.6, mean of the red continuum 72.8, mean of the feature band 70.3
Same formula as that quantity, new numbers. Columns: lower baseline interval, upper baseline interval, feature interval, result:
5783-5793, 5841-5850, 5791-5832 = -0.9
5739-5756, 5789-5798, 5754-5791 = 0.5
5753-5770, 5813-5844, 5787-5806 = 0.0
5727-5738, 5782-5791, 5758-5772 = -0.1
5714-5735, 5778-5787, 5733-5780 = -0.6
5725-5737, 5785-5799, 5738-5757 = -0.1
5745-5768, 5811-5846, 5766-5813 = 0.1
